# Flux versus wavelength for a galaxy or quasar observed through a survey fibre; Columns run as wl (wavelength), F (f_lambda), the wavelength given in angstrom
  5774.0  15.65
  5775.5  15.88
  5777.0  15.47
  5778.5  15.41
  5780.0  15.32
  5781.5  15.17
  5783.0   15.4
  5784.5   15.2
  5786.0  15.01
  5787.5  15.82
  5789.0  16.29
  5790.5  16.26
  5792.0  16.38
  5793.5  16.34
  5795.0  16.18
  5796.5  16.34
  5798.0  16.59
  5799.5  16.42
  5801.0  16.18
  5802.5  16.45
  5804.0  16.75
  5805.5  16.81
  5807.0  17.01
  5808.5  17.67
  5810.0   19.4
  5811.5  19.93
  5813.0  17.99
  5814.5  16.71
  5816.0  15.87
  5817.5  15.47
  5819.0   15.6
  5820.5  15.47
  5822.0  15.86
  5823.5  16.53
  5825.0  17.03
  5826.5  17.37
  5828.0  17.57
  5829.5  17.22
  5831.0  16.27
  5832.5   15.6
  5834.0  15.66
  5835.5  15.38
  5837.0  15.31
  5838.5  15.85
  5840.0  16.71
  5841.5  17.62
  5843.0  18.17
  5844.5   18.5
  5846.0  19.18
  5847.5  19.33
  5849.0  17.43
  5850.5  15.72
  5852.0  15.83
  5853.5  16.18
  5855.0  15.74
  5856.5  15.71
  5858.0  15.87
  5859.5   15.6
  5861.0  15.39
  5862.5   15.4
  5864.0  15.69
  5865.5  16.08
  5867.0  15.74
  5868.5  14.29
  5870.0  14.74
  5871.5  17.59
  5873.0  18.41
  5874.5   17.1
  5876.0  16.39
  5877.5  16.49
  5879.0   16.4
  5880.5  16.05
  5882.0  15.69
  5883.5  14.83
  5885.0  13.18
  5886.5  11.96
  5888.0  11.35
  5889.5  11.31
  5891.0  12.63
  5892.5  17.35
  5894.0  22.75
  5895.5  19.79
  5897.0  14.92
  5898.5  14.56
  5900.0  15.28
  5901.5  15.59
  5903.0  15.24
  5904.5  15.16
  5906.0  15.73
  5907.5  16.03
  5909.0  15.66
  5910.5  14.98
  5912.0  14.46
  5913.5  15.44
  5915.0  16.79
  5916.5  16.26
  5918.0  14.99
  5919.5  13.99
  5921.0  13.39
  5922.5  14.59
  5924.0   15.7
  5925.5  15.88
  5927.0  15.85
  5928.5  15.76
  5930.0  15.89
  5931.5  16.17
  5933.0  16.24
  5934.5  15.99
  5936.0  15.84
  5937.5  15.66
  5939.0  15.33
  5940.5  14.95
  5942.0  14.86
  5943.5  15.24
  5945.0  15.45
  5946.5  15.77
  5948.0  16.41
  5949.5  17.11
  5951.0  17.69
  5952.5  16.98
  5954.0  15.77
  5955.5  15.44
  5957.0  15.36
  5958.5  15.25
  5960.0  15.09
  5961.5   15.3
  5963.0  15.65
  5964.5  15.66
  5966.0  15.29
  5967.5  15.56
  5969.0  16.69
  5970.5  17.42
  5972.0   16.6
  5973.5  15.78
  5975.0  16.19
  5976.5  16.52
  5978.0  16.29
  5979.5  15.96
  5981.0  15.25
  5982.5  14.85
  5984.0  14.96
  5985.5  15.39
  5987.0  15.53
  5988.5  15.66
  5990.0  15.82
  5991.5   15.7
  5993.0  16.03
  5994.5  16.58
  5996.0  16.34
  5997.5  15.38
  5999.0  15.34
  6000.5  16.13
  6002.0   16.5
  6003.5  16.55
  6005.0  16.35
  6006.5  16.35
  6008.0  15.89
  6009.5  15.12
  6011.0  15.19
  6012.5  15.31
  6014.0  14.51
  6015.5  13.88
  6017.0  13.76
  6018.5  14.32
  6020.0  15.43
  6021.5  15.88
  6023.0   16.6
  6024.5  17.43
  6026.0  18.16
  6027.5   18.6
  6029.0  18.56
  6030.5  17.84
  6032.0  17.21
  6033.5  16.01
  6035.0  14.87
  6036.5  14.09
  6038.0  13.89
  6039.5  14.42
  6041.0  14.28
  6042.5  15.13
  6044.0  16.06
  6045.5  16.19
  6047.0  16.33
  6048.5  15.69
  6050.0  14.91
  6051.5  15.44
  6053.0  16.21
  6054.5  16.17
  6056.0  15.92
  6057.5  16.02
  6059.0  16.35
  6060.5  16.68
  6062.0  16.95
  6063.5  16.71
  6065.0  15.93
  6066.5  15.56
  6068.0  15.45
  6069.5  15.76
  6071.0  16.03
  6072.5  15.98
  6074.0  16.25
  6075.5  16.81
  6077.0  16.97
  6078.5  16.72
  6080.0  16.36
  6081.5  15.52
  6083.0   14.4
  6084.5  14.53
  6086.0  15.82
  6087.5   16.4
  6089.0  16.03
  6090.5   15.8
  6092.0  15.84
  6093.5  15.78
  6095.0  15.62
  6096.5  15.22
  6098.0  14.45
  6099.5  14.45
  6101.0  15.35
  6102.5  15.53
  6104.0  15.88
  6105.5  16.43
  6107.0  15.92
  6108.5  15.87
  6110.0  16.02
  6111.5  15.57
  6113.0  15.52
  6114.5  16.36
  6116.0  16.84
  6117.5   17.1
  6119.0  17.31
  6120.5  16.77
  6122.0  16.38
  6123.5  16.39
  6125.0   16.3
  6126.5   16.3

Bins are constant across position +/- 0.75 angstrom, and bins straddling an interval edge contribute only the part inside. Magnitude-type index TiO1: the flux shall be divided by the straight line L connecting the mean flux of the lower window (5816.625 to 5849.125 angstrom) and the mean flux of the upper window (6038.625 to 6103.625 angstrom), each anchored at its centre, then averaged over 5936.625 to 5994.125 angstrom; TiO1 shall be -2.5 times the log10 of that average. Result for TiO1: 0.03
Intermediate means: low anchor 16.8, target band 15.8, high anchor 15.8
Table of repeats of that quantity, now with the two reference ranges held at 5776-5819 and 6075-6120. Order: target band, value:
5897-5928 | 0.06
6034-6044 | 0.10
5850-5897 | 0.04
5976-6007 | 0.01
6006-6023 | 0.06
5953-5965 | 0.05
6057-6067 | -0.03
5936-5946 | 0.06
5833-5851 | -0.05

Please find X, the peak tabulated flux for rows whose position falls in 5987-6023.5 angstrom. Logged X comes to 16.6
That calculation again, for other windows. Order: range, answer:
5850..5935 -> 22.75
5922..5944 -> 16.24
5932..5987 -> 17.69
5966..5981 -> 17.42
